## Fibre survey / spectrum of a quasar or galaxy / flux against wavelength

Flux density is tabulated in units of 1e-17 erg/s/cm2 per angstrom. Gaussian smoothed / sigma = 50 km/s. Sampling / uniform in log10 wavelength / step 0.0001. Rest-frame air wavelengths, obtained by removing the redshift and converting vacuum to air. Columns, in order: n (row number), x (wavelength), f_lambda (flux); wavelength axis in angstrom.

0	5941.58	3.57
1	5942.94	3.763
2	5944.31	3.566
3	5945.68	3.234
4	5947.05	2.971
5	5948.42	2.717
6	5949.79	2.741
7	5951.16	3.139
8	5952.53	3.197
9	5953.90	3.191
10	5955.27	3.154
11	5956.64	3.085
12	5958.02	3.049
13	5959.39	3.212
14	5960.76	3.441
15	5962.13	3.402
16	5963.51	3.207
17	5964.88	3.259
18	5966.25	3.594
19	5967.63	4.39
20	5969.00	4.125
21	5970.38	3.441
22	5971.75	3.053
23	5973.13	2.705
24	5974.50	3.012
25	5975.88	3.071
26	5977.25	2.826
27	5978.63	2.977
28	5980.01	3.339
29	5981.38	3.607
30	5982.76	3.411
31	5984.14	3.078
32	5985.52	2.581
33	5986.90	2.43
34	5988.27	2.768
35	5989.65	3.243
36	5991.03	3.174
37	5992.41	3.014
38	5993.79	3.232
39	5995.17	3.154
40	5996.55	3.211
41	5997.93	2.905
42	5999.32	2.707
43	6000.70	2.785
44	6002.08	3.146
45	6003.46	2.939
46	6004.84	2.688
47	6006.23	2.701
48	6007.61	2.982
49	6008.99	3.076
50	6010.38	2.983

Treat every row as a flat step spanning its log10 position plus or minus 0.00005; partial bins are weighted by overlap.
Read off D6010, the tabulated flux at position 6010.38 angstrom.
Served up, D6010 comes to 2.983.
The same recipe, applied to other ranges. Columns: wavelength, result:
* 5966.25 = 3.594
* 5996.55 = 3.211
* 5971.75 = 3.053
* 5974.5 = 3.012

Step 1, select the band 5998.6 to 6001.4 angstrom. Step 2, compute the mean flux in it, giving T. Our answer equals 2.74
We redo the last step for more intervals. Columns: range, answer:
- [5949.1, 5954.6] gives 3.07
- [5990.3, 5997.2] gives 3.16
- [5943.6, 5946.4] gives 3.39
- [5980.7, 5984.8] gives 3.36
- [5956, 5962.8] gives 3.24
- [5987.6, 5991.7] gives 3.06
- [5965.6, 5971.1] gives 3.88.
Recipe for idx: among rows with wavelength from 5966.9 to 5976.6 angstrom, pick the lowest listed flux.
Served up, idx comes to 2.705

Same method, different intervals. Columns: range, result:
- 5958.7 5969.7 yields 3.207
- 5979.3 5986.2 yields 2.581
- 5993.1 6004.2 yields 2.707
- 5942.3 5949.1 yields 2.717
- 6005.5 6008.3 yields 2.701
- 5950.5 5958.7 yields 3.049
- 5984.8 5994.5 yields 2.43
